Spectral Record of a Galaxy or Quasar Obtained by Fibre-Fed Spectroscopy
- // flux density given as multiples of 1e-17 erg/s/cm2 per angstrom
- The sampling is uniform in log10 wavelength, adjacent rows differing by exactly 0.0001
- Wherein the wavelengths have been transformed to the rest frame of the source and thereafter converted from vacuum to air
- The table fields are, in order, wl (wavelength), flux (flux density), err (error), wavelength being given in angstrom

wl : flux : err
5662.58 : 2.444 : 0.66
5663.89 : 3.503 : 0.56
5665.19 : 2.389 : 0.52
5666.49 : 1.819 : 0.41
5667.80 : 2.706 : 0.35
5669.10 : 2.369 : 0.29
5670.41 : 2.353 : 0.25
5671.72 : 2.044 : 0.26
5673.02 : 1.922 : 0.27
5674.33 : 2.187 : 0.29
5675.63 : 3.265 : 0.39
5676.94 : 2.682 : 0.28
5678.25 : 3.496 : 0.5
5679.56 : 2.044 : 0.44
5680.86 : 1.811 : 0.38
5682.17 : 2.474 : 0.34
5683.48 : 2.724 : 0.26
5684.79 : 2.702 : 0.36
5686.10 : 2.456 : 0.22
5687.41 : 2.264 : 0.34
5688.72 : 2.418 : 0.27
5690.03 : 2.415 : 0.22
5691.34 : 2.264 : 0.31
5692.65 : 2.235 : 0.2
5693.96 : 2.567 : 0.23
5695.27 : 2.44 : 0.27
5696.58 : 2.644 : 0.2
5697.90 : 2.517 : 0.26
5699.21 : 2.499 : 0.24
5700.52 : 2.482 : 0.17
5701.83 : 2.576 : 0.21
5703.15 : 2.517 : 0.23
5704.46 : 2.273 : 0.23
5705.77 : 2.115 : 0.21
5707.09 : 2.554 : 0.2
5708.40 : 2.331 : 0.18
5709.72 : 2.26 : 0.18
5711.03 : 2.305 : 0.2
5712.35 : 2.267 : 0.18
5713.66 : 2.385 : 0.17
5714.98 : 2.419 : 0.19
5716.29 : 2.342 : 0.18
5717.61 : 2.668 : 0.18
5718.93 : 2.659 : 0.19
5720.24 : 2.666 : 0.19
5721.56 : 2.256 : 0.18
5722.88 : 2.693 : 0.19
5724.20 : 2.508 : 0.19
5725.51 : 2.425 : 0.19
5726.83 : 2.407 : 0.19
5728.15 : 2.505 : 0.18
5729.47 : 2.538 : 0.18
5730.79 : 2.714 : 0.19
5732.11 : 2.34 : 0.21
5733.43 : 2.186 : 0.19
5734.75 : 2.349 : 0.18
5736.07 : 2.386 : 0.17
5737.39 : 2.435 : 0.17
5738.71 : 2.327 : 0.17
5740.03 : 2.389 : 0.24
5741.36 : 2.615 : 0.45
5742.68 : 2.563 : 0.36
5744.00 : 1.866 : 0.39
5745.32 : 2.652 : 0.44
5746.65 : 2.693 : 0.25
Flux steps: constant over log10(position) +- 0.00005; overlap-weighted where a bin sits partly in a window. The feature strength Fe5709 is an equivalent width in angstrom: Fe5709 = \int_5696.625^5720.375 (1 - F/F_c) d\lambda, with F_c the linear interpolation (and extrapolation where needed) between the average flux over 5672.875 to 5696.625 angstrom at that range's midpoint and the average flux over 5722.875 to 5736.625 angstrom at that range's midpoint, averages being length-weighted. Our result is 0.3 angstrom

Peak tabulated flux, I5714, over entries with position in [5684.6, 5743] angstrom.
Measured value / 2.714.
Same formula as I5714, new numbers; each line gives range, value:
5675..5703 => 3.496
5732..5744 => 2.615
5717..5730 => 2.693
